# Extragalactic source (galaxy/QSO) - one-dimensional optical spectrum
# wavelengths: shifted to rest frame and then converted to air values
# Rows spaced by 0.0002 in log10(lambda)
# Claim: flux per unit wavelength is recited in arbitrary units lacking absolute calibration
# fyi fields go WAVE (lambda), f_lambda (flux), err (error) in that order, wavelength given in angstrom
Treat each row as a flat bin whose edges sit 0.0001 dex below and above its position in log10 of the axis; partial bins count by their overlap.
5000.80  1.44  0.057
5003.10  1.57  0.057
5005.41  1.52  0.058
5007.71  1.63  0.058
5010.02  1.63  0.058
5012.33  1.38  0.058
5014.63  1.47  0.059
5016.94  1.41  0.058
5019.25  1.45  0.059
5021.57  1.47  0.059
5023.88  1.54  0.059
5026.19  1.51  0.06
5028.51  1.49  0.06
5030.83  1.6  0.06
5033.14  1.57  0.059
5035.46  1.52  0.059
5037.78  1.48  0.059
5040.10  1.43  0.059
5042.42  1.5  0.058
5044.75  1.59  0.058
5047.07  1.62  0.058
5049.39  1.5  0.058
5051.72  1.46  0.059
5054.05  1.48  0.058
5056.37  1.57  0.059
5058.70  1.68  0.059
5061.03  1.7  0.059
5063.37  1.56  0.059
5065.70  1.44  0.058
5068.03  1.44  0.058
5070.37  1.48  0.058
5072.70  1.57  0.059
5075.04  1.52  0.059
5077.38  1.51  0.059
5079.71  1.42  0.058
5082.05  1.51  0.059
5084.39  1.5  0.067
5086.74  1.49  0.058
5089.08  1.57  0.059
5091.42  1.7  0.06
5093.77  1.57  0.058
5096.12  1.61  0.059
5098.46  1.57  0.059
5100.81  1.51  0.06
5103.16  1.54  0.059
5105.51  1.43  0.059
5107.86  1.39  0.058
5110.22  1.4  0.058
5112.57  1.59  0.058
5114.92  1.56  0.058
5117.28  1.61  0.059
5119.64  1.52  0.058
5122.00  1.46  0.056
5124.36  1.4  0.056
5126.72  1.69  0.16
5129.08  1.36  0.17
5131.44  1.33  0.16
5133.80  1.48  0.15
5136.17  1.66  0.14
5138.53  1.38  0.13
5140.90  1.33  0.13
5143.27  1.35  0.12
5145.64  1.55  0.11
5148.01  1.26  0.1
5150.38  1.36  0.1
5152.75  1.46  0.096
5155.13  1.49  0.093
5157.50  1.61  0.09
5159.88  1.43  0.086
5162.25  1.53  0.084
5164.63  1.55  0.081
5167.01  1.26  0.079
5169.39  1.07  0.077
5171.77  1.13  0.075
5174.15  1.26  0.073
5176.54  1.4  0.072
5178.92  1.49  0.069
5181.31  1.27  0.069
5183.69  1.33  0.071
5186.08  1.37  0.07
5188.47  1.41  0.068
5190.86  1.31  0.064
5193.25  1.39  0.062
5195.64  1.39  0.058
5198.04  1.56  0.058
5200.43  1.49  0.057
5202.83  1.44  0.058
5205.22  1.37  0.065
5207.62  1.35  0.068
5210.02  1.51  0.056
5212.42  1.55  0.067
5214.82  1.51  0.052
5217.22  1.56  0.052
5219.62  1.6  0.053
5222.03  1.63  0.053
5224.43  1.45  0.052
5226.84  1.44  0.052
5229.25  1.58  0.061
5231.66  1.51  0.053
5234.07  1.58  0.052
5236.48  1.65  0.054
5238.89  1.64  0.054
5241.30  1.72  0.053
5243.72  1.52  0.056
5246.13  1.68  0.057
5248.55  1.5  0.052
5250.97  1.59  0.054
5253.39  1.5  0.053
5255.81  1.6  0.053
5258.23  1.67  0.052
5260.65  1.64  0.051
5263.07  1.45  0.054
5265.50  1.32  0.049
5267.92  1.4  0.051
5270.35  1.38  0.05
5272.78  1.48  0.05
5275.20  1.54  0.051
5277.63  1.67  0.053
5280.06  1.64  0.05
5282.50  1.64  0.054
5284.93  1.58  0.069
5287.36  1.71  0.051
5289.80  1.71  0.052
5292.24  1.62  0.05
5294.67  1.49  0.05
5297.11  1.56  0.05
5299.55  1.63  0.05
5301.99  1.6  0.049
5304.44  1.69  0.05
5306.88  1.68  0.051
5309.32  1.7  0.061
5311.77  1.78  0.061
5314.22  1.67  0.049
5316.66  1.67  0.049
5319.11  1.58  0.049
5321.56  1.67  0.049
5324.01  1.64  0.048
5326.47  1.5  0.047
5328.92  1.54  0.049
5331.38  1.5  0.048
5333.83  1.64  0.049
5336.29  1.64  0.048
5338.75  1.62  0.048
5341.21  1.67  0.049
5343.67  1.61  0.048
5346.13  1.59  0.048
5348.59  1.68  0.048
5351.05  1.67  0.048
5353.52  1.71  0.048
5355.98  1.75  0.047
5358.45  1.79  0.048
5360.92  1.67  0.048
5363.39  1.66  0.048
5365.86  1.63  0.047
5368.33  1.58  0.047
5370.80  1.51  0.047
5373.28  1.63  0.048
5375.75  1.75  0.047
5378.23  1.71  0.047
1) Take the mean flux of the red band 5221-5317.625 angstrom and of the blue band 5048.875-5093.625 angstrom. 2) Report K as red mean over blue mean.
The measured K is 1.04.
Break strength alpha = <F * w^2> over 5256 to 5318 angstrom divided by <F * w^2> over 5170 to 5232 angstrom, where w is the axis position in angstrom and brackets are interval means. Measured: 1.15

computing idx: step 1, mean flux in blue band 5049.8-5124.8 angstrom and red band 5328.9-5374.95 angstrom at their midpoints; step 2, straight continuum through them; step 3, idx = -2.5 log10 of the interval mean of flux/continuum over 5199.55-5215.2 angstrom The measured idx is 0.086 mag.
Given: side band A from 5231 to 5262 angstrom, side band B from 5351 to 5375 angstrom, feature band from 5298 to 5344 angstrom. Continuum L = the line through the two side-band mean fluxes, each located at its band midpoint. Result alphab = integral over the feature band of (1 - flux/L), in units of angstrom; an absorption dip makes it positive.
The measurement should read 0.18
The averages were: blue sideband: 1.6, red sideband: 1.66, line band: 1.63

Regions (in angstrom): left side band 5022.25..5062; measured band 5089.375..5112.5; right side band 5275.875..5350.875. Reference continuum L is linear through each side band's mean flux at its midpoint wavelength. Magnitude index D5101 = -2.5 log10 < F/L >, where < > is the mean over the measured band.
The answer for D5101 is 0.02 mag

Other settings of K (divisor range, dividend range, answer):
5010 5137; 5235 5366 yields 1.06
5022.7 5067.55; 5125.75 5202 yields 0.91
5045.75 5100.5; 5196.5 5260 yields 1.00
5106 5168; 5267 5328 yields 1.10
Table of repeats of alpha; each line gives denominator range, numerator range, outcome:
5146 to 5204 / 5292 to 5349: 1.24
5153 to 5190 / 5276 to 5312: 1.25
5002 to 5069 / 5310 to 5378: 1.21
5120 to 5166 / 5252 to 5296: 1.12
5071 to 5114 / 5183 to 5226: 1.00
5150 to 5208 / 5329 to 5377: 1.26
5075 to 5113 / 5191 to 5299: 1.08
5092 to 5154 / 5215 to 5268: 1.10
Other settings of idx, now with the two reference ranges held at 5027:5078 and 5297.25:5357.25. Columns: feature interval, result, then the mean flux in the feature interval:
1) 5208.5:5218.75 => 0.046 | 1.53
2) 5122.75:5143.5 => 0.085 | 1.45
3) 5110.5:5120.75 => 0.001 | 1.56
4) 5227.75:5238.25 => 0.017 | 1.58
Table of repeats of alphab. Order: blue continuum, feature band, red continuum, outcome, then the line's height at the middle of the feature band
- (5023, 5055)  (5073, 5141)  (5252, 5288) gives 0.9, 1.53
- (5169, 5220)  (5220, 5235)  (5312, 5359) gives -0.8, 1.46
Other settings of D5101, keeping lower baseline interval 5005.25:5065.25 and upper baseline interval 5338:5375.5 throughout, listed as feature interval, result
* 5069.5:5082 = 0.03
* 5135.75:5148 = 0.11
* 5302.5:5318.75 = -0.03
